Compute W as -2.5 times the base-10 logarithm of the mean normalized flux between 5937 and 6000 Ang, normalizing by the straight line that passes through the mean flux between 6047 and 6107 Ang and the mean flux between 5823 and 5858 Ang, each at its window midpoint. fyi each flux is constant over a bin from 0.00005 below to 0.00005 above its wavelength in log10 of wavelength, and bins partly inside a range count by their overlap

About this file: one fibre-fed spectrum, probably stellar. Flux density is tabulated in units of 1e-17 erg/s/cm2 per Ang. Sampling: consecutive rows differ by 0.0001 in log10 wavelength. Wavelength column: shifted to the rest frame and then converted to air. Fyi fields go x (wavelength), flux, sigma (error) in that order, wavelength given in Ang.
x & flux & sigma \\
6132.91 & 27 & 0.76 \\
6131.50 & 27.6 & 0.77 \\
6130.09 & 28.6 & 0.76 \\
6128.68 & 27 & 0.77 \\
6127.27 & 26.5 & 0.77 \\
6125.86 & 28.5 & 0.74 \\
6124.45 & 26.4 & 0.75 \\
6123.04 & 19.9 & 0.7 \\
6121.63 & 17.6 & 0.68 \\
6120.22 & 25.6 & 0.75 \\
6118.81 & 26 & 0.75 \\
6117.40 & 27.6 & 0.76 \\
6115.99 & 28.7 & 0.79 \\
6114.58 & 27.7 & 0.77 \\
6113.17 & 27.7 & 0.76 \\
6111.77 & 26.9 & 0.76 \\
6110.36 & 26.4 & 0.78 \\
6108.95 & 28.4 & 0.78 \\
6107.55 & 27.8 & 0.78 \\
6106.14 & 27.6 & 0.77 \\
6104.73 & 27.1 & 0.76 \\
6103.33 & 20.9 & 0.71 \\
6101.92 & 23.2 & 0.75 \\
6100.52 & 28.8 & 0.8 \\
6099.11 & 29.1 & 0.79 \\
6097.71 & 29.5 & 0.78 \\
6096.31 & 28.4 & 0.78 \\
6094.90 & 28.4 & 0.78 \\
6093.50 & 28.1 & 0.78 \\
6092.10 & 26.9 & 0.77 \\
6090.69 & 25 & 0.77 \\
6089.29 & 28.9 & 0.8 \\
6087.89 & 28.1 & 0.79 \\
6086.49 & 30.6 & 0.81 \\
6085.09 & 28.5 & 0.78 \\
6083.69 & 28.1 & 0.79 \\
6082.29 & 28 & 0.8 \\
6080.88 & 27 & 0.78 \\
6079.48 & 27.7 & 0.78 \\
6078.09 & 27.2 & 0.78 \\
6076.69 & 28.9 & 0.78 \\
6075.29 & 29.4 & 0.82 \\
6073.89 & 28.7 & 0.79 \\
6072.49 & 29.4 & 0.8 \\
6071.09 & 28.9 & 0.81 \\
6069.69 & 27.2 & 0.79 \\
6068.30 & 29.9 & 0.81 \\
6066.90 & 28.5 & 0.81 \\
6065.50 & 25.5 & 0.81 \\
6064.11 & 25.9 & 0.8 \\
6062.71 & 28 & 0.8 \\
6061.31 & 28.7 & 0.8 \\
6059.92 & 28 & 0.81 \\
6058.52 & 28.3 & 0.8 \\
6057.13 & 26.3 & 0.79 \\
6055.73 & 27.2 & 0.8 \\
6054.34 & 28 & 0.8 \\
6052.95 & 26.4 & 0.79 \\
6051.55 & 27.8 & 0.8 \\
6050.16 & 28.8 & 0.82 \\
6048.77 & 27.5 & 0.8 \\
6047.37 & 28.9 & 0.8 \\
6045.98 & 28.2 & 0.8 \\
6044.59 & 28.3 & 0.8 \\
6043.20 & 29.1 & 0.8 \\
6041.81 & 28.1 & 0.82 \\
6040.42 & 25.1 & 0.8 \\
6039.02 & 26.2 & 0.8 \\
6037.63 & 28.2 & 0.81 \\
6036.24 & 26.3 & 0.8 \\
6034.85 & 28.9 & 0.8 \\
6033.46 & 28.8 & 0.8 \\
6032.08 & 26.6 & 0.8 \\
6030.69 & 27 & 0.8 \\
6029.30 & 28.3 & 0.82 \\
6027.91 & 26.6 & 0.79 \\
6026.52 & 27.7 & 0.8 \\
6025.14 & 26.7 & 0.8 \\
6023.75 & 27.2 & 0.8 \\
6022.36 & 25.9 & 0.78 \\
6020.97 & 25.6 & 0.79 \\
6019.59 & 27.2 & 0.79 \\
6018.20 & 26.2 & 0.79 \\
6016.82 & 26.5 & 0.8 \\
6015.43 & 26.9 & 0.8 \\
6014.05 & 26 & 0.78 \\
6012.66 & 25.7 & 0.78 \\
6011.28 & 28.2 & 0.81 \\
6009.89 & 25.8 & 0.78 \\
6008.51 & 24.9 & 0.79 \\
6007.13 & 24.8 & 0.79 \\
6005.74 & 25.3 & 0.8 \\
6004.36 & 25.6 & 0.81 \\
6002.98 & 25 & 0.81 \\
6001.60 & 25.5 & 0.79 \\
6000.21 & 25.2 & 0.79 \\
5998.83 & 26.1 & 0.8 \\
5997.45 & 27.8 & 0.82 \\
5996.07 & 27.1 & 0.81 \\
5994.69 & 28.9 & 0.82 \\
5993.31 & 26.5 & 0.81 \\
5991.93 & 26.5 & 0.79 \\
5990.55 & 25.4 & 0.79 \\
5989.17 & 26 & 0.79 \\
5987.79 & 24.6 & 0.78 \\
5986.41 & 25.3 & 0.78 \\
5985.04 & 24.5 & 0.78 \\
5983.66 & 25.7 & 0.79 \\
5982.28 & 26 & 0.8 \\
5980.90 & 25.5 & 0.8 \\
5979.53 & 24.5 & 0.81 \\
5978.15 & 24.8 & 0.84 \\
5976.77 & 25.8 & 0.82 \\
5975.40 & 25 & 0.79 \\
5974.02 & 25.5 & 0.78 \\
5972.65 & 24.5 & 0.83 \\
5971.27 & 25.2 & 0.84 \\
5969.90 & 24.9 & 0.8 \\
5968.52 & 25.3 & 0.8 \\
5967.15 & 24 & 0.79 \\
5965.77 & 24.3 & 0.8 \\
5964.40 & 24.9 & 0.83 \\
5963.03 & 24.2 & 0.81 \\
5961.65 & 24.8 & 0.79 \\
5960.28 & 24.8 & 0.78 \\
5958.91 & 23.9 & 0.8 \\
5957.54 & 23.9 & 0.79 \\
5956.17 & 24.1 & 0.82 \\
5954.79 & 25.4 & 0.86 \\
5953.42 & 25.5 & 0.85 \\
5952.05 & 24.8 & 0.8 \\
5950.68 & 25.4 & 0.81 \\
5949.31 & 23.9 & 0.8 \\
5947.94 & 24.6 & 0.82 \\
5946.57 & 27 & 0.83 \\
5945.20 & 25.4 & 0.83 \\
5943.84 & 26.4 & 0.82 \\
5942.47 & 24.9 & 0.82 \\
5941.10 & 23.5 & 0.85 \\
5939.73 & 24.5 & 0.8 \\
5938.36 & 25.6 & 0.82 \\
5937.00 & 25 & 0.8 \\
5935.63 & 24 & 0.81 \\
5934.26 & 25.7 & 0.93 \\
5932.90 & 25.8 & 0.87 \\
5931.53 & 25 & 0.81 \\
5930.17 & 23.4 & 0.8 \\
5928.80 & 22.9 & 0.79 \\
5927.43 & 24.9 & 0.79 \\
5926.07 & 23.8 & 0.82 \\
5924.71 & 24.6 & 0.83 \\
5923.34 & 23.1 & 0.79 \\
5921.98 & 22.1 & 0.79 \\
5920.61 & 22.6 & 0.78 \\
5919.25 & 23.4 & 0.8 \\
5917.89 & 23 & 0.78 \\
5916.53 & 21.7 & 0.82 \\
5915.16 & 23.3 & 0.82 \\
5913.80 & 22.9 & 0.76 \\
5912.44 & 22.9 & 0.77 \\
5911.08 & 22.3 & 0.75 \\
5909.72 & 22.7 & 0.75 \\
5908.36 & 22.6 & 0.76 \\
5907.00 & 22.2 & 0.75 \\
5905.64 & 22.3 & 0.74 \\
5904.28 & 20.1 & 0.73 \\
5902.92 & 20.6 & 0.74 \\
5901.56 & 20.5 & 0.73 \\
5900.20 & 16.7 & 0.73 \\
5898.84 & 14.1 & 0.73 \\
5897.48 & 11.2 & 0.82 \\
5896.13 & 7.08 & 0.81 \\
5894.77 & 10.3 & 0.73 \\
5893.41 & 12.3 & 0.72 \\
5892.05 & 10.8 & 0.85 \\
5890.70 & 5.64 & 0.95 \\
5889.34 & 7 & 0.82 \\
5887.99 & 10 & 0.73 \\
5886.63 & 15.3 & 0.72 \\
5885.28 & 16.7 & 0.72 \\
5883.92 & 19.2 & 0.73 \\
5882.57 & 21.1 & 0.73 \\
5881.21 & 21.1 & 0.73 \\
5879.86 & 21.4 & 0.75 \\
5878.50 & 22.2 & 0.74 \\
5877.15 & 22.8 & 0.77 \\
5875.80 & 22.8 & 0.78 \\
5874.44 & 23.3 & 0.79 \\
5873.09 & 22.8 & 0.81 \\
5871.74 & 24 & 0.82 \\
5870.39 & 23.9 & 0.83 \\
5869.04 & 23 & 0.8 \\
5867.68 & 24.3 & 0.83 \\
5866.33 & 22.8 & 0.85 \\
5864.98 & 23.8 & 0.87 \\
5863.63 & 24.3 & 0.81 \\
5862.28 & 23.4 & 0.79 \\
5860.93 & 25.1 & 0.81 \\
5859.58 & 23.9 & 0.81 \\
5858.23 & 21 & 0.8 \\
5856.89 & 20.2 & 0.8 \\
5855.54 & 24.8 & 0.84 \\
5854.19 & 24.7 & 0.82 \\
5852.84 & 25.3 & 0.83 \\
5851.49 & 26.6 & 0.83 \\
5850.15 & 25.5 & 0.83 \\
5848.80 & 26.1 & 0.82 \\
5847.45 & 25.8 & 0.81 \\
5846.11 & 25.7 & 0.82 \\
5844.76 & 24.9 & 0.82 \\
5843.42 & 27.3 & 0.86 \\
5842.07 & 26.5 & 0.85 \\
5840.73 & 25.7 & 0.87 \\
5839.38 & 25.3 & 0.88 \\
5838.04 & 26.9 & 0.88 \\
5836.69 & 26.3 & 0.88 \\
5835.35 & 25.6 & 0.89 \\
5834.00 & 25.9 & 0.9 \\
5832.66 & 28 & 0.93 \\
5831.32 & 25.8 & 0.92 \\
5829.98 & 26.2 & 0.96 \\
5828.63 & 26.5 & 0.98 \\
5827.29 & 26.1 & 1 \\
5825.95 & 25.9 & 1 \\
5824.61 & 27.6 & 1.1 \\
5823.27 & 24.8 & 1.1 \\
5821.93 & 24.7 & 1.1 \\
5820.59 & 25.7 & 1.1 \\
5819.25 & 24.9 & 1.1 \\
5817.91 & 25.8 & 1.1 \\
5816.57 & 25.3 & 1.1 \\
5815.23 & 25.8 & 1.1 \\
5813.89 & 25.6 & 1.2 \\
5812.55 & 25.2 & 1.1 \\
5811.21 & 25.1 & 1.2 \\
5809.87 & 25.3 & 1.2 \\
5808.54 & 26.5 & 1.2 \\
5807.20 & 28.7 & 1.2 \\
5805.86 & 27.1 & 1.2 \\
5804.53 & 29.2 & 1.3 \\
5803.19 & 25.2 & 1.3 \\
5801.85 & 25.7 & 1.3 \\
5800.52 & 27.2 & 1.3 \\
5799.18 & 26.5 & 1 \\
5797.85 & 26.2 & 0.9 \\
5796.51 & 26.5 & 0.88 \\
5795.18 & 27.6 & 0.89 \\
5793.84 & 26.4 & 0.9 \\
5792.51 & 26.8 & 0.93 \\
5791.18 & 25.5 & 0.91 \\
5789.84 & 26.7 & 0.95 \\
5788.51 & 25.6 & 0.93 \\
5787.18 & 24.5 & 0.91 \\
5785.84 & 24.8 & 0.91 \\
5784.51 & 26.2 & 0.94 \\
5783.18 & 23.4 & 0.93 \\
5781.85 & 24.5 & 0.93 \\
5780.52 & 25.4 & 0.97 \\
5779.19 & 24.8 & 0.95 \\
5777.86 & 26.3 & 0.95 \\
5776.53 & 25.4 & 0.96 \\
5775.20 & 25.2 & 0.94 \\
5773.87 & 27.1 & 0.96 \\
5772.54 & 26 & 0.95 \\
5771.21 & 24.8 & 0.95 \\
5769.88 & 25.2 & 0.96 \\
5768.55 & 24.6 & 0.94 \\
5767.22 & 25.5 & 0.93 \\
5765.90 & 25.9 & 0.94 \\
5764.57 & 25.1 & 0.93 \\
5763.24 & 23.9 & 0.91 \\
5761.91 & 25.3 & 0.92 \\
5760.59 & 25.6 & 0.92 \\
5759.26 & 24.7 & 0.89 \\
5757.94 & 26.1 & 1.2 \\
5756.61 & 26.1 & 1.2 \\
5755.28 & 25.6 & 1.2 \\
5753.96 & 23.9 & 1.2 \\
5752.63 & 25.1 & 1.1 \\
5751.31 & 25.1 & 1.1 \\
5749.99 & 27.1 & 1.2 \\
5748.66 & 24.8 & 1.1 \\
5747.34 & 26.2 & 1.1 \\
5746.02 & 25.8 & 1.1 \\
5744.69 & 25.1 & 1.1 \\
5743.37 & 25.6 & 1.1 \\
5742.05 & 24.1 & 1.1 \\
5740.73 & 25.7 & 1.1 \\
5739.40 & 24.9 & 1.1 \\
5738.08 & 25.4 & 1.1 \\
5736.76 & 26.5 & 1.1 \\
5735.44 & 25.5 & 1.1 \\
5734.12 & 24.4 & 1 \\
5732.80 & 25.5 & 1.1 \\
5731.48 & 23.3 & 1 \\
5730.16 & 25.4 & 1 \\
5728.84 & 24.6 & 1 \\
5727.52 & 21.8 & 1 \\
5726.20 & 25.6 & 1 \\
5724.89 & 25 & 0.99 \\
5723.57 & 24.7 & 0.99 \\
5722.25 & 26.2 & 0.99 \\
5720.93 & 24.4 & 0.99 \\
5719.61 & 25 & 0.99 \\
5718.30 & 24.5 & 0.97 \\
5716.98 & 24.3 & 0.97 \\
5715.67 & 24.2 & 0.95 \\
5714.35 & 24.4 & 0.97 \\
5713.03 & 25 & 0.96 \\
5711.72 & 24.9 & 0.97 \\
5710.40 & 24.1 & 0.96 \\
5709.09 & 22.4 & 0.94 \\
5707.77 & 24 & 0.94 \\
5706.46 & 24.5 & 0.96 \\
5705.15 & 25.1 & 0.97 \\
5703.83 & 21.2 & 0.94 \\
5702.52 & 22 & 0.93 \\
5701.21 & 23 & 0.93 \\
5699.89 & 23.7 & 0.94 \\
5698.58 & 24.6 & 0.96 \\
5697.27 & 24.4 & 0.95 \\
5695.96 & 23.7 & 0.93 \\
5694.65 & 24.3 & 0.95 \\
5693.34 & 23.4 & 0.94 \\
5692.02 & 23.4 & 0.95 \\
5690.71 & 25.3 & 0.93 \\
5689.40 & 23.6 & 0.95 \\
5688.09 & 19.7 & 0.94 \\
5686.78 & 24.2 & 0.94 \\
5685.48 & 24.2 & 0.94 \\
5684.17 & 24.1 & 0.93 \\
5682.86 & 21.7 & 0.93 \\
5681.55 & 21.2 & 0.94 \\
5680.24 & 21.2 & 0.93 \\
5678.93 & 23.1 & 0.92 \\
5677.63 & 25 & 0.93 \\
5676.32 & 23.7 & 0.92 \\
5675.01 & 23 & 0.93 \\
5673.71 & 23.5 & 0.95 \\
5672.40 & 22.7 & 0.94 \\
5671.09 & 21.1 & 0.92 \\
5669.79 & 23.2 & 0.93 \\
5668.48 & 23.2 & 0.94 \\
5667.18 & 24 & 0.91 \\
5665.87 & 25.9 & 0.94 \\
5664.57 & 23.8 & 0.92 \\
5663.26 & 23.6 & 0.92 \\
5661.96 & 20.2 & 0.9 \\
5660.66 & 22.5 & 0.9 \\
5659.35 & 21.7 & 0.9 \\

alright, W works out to 0.06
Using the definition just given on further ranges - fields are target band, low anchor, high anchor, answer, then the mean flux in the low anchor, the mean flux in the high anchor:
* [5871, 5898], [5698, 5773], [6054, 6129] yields 0.49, 24.8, 27.3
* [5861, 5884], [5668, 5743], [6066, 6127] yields 0.11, 23.9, 27.3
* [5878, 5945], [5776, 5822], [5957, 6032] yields 0.26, 25.9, 25.8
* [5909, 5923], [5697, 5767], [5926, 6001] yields 0.11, 24.8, 25.2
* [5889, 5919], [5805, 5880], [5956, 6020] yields 0.39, 25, 25.5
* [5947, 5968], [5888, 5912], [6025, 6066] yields -0.20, 15.7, 27.5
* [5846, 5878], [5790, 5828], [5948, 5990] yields 0.08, 26.2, 24.9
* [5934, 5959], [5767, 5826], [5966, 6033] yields 0.04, 25.8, 26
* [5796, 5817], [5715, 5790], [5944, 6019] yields -0.05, 25.1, 25.5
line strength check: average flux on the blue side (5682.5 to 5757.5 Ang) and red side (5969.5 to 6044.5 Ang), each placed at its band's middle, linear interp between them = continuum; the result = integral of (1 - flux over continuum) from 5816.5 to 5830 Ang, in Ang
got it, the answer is -0.4 Ang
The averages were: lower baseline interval 24.4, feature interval 25.8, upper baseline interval 26.3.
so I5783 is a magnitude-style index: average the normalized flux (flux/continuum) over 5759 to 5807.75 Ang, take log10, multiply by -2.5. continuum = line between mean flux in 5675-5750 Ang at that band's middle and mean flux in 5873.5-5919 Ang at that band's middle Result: -0.18 mag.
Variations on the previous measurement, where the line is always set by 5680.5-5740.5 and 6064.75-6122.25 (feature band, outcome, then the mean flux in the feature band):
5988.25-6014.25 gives 0.021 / 26.1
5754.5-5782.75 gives -0.034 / 25.4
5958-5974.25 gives 0.070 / 24.7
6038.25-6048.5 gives -0.027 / 27.7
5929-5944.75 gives 0.051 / 24.8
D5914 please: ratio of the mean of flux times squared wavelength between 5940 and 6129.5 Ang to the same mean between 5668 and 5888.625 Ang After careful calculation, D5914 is 1.2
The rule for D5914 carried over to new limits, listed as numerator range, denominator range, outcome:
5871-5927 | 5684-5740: 0.85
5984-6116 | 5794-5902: 1.27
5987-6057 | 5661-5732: 1.27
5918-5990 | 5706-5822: 1.04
